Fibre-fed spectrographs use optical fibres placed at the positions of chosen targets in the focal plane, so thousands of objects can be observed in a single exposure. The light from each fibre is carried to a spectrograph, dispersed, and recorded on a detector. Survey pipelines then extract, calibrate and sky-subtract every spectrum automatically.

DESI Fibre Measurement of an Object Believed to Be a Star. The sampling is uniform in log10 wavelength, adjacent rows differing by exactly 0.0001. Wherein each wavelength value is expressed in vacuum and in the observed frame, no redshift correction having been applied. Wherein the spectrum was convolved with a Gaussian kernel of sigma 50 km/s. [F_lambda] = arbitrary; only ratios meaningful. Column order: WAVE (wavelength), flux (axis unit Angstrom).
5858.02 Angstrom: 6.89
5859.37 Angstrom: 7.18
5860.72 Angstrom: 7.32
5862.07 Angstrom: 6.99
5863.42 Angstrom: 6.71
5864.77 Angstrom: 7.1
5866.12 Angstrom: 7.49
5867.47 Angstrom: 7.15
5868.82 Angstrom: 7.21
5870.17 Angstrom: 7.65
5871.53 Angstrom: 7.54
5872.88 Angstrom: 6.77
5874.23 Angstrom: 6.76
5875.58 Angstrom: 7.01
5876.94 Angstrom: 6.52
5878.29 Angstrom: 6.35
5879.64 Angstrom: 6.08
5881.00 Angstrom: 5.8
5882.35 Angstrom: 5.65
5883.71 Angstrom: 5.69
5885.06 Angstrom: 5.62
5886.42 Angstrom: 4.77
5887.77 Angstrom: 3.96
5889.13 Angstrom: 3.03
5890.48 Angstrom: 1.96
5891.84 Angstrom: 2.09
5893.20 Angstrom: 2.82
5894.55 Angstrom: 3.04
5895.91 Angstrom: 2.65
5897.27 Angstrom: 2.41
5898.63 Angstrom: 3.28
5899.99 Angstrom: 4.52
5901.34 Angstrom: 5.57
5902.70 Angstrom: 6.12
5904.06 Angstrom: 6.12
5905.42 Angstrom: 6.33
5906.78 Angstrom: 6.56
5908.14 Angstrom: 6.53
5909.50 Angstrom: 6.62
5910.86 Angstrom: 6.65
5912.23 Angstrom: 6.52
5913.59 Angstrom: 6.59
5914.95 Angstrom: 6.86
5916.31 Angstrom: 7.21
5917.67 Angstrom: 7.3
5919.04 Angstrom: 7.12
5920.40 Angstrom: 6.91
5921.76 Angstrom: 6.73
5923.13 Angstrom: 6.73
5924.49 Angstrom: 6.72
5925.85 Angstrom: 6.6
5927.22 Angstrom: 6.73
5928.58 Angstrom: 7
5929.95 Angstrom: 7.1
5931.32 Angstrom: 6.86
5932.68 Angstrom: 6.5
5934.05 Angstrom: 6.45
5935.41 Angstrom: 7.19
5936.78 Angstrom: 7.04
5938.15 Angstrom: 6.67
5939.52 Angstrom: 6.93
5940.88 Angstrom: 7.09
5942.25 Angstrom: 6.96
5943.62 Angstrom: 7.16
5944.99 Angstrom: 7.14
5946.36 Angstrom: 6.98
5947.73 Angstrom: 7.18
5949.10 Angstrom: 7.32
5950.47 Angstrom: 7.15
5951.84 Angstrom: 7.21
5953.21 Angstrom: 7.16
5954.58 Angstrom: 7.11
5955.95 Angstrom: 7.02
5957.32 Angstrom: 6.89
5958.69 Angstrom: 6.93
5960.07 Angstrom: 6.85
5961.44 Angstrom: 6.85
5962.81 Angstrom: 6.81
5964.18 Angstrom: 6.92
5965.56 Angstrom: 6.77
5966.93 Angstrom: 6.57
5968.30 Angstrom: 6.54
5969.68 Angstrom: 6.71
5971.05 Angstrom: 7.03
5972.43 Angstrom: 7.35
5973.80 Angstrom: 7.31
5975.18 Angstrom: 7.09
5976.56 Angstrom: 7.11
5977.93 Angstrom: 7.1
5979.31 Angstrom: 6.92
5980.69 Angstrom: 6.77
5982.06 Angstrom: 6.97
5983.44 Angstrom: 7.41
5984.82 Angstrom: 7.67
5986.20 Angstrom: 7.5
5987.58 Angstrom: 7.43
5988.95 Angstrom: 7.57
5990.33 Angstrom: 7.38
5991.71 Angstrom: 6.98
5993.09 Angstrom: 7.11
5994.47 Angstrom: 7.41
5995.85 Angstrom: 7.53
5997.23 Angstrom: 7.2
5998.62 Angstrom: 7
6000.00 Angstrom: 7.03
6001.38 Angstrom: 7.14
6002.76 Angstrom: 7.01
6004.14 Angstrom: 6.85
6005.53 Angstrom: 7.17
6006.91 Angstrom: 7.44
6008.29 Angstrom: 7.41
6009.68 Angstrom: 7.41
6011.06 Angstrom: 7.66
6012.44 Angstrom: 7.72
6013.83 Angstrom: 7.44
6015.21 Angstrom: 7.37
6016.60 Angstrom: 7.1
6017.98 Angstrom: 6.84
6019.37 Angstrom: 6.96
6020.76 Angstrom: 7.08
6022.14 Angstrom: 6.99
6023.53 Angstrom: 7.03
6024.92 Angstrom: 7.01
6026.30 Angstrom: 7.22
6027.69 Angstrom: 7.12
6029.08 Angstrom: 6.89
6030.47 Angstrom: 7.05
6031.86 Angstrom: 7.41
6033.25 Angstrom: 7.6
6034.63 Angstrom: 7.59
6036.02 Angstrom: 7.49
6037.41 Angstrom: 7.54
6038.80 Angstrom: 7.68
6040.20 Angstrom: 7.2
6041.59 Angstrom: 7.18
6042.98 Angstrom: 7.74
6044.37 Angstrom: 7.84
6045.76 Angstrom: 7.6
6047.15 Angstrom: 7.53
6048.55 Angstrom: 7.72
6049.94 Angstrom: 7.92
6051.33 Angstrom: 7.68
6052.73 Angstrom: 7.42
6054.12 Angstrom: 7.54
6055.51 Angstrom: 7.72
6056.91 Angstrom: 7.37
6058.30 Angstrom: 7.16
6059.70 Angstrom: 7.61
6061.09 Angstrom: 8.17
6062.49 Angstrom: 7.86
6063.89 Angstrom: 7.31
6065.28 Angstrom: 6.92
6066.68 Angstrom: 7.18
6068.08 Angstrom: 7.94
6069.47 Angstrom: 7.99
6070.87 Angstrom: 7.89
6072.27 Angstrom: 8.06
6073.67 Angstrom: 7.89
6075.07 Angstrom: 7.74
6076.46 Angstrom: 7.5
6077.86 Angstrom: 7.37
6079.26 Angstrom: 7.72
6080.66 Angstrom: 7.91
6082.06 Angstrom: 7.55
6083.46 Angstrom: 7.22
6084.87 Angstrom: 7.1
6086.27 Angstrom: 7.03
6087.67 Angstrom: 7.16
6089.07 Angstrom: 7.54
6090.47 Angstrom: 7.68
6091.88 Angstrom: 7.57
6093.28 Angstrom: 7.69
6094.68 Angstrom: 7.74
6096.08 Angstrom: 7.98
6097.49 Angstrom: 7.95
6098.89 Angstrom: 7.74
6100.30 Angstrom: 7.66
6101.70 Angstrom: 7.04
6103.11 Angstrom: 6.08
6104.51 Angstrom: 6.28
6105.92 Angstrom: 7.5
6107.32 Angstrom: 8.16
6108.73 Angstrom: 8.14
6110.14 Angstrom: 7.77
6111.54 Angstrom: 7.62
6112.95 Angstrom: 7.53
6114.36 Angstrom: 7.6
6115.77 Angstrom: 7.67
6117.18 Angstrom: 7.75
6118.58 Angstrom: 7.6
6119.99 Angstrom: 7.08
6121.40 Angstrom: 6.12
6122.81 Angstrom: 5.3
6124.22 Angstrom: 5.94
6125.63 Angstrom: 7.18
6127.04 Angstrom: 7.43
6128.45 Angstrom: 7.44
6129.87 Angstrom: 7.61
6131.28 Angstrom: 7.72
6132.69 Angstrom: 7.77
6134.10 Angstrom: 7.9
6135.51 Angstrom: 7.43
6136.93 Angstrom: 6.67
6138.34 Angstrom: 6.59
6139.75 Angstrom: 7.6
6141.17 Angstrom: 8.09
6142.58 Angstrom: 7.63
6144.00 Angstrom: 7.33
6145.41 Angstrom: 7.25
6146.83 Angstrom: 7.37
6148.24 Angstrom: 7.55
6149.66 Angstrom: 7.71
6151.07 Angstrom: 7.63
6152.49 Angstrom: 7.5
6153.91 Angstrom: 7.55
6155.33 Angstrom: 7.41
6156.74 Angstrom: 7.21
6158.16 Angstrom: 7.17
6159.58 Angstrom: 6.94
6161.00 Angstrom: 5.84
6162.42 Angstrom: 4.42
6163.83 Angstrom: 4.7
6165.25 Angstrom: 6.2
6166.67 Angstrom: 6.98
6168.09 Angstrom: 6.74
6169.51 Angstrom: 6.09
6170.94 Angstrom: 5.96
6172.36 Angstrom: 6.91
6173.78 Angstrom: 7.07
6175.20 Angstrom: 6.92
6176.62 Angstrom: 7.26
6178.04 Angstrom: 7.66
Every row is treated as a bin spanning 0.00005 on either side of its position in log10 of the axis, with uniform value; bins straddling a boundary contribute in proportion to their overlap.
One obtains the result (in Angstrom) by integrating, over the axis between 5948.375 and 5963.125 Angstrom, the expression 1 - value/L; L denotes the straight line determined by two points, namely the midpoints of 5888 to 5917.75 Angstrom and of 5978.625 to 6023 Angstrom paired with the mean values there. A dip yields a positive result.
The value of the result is -2.0 Angstrom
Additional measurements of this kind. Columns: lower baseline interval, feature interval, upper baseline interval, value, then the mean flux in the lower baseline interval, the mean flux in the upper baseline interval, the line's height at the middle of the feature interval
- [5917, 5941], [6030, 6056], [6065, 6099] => -0.47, 6.87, 7.61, 7.42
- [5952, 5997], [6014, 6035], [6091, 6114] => 0.32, 7.09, 7.53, 7.26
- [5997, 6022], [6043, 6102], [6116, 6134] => -3.66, 7.21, 7.12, 7.16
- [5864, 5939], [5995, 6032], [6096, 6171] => -3.71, 5.97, 7.13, 6.53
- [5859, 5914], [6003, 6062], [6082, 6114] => -4.14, 5.66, 7.47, 6.91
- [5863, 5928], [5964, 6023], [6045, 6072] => -2.24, 5.84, 7.61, 6.91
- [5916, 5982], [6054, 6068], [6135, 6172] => -1.17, 6.95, 6.9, 6.92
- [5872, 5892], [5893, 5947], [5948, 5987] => -1.14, 5.31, 7.04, 6.08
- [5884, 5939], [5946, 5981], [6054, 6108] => -4.12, 5.69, 7.53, 6.26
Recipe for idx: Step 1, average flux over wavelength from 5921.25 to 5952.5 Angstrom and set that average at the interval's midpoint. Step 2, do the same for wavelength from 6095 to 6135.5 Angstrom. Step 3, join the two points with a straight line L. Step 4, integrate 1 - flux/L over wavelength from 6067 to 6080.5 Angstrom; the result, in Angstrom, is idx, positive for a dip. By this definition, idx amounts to -1.0 Angstrom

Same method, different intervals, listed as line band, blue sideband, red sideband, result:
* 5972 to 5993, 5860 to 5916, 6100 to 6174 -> -3.5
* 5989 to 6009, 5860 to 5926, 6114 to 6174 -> -2.7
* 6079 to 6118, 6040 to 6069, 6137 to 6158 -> -0.1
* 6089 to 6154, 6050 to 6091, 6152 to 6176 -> -3.5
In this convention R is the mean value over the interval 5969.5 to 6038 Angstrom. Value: 7.23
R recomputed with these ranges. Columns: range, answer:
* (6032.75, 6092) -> 7.57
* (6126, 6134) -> 7.6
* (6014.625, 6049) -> 7.31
